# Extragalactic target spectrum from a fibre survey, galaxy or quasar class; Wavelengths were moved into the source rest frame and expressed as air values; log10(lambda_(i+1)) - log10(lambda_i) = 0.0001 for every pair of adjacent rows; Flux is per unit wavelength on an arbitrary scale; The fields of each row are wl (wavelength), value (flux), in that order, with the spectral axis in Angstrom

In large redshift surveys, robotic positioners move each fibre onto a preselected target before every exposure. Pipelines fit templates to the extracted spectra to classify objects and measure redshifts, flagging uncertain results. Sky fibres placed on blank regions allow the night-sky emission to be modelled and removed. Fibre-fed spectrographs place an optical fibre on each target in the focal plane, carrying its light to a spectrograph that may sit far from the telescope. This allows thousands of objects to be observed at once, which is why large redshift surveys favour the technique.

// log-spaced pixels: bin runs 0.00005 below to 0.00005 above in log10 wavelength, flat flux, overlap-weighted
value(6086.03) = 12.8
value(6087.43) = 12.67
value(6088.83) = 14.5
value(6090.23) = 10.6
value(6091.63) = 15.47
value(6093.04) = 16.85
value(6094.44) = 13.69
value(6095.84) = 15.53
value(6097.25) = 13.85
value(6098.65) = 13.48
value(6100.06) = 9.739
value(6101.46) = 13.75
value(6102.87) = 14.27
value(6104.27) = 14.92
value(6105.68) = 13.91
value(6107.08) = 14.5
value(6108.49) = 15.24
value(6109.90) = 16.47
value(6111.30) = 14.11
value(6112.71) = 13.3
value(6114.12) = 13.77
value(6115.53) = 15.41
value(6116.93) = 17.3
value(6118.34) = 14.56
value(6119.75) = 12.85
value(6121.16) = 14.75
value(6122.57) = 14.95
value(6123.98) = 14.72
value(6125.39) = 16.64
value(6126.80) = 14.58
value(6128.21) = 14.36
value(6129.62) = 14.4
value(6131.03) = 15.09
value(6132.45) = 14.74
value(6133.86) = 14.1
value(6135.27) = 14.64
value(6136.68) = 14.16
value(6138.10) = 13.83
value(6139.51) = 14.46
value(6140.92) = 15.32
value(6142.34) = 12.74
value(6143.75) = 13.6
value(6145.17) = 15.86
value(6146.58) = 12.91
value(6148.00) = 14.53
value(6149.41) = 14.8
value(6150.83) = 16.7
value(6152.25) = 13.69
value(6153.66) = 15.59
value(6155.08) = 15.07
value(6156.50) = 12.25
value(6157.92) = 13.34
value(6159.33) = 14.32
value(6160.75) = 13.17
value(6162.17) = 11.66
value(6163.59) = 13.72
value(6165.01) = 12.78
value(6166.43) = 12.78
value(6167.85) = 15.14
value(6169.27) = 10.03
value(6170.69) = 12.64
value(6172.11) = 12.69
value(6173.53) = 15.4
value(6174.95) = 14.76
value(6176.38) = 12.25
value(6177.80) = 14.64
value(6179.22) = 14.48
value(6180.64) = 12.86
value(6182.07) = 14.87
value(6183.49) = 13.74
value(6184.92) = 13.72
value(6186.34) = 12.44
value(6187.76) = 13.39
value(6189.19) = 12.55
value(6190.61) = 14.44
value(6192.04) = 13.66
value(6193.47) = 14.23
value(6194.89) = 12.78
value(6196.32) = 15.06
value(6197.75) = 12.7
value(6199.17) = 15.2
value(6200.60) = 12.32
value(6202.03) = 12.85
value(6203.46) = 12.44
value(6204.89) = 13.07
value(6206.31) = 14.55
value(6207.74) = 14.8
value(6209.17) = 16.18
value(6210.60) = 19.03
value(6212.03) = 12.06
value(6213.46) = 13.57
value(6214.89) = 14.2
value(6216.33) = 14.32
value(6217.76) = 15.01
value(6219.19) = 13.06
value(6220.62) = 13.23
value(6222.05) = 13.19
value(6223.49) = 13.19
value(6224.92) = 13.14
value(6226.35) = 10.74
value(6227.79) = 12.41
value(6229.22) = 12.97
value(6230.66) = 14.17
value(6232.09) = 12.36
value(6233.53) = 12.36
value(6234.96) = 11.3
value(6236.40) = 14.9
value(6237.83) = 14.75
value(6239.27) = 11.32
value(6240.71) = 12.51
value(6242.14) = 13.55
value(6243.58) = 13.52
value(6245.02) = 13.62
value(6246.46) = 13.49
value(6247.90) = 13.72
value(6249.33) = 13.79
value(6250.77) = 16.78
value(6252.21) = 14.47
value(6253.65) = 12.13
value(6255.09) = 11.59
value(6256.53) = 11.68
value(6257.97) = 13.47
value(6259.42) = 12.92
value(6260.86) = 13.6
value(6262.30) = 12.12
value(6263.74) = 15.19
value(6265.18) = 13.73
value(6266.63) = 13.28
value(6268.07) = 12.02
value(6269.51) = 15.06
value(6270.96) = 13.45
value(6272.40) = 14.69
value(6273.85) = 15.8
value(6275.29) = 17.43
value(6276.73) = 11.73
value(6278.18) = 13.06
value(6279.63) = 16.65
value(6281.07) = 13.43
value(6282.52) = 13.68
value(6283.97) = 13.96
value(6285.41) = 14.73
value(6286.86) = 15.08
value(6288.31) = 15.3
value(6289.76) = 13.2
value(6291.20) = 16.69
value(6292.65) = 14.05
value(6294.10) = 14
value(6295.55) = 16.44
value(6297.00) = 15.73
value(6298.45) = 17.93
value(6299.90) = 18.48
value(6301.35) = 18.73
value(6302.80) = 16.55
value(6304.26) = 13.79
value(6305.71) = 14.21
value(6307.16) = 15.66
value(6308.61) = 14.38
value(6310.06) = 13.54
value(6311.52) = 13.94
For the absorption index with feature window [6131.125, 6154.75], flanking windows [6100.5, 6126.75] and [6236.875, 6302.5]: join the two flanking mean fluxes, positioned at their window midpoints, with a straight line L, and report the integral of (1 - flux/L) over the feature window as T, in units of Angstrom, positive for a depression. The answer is 0.2 Angstrom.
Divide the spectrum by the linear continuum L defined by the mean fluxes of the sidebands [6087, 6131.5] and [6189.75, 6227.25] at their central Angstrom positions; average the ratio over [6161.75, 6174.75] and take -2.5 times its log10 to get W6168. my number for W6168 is 0.08 mag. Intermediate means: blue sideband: 14.4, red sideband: 13.8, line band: 13.1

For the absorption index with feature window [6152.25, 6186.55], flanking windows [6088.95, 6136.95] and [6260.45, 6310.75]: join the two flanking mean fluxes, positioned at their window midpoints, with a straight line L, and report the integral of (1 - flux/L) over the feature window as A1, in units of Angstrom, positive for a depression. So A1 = 2.4 Angstrom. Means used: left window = 14.4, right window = 14.8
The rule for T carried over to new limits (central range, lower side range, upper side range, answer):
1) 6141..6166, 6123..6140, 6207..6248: 0.78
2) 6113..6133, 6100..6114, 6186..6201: -1.05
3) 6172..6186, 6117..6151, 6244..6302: 0.54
